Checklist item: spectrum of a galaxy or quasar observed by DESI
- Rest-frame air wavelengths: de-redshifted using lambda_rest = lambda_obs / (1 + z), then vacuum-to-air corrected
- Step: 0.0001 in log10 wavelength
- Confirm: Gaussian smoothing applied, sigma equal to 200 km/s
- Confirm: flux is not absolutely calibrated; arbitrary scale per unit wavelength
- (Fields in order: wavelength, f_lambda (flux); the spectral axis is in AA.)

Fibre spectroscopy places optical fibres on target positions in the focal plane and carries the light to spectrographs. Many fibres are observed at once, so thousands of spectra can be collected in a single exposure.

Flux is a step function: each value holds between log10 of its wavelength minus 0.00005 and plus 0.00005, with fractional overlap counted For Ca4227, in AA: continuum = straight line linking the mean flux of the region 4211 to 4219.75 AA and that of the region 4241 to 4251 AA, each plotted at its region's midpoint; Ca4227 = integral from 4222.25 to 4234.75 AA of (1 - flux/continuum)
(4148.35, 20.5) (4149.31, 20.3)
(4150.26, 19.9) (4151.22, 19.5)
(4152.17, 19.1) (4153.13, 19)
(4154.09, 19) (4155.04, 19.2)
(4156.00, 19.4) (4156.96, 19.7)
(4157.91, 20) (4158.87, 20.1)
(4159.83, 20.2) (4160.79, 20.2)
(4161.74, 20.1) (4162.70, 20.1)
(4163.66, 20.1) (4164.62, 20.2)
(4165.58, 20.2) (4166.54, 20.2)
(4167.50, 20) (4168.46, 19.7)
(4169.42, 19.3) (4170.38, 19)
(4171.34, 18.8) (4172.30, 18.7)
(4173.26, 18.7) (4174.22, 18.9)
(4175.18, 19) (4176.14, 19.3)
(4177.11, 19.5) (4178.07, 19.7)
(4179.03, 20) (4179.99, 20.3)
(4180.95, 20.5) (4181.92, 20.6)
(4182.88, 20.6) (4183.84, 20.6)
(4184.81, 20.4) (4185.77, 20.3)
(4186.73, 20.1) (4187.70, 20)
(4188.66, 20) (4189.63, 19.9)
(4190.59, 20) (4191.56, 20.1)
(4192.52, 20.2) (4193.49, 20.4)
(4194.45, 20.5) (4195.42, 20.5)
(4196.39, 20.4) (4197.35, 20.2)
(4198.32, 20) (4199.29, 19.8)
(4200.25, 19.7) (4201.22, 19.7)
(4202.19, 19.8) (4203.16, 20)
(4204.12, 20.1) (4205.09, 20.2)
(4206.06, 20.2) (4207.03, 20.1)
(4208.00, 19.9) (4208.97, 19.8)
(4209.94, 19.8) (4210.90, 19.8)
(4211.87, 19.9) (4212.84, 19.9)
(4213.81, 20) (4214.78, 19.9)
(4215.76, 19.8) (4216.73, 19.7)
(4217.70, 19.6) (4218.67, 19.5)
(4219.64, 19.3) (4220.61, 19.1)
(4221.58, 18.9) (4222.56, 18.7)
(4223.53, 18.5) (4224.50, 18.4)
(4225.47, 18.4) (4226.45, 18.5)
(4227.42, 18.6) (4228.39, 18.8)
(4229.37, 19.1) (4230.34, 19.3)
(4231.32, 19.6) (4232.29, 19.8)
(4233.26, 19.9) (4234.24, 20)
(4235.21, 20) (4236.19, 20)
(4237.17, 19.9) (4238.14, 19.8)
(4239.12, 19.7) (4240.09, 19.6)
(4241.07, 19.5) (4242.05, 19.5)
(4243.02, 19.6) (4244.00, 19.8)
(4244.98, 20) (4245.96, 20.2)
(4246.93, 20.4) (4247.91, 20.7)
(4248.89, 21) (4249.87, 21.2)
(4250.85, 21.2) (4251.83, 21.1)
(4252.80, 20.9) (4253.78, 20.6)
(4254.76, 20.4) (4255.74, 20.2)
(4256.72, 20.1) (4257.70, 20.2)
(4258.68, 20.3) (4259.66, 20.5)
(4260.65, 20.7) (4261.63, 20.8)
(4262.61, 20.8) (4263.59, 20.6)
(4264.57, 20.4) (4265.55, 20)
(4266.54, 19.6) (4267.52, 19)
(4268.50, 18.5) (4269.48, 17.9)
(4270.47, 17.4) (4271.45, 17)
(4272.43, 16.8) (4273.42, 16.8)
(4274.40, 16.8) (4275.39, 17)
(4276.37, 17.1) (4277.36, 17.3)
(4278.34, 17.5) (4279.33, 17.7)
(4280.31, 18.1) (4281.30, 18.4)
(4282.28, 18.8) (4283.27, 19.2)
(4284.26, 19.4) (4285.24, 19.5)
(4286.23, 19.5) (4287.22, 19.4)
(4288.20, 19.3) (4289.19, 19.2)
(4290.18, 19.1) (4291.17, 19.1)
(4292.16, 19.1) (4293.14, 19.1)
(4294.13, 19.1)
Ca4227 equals 0.6 AA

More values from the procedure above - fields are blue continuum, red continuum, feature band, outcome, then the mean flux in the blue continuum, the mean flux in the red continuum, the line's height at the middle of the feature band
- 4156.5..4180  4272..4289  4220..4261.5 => -2.5 AA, 19.7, 18.2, 18.7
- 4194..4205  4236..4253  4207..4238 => 1.1 AA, 20.1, 20.2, 20.1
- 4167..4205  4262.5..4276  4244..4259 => -1.5 AA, 19.9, 18.4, 18.7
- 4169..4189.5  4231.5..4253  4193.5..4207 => -0.1 AA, 19.7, 20.2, 19.9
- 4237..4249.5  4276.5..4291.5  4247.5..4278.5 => 0.0 AA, 20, 18.7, 19.4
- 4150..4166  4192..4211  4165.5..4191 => 0.2 AA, 19.8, 20.1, 19.9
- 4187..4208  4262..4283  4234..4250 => -0.9 AA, 20.1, 18.3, 19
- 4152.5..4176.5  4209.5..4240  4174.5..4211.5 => -1.0 AA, 19.6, 19.4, 19.5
